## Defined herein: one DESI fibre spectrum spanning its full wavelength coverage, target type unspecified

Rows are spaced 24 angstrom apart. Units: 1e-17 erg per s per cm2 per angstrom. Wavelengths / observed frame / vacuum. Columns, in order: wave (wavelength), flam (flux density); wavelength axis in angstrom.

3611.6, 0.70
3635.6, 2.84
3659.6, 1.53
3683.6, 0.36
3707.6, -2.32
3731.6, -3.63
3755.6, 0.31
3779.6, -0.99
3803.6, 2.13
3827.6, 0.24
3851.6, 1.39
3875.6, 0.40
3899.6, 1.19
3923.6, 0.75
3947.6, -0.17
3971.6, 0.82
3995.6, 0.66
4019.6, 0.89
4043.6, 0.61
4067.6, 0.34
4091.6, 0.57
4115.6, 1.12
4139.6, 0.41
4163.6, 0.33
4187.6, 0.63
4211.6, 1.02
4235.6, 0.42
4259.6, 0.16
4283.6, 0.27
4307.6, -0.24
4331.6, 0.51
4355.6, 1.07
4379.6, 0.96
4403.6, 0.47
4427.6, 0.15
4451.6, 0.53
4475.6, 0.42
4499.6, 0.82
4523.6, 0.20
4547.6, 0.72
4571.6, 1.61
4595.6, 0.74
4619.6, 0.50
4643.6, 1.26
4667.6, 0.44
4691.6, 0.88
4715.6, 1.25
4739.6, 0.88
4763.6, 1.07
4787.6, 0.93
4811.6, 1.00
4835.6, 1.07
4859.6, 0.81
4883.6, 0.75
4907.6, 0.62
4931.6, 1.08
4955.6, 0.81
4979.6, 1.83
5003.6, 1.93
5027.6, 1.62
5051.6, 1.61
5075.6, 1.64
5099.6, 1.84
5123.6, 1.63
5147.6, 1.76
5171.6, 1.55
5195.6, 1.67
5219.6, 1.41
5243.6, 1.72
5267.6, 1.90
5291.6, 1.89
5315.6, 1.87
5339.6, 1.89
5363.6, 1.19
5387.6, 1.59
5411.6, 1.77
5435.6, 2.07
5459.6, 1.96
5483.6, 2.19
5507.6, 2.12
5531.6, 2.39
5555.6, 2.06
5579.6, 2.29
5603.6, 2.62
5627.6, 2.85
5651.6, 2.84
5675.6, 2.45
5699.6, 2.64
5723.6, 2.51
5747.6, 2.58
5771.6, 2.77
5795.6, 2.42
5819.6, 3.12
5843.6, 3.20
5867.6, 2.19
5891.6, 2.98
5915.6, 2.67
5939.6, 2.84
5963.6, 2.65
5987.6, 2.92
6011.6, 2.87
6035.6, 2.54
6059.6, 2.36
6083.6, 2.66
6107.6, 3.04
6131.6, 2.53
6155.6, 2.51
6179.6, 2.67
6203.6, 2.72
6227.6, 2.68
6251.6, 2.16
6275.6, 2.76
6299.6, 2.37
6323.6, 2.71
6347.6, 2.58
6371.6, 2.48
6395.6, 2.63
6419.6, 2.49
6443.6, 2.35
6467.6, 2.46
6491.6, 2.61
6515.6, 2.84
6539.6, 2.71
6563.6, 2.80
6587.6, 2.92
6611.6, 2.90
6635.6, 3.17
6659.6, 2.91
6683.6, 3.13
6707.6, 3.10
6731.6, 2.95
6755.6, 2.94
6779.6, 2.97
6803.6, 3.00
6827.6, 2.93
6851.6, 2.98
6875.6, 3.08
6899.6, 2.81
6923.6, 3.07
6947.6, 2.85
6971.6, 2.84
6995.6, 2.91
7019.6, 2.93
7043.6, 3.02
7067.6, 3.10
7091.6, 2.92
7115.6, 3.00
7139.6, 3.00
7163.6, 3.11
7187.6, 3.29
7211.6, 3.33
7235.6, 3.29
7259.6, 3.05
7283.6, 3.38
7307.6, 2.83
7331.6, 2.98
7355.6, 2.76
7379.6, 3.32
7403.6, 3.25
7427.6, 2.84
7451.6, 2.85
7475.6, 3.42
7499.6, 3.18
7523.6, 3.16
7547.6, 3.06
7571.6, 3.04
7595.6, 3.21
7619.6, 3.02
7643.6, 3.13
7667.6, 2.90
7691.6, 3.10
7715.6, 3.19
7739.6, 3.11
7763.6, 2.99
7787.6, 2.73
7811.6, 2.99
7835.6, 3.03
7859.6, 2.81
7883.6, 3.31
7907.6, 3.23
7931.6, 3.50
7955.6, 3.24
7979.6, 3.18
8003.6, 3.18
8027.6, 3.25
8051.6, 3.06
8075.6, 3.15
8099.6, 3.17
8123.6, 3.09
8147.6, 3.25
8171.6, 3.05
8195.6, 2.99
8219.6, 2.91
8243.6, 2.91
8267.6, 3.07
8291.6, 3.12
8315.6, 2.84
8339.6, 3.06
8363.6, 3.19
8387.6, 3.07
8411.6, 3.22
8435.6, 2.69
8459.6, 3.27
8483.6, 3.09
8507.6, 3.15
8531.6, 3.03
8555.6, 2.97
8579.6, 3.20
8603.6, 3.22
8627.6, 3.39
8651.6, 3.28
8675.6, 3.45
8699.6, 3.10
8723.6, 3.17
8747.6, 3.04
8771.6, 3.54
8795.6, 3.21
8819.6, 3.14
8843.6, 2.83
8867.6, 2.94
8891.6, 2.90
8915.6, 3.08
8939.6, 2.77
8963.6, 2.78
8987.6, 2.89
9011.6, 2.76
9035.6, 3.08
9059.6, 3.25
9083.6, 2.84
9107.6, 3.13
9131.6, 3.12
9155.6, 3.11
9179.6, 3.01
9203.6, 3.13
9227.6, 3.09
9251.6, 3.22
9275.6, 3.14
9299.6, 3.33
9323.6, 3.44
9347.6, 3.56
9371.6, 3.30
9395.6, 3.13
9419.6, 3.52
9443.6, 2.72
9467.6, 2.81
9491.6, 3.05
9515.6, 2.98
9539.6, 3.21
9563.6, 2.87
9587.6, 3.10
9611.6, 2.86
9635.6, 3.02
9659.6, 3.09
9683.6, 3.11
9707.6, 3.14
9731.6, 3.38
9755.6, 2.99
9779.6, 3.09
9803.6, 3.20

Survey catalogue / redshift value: 0.25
